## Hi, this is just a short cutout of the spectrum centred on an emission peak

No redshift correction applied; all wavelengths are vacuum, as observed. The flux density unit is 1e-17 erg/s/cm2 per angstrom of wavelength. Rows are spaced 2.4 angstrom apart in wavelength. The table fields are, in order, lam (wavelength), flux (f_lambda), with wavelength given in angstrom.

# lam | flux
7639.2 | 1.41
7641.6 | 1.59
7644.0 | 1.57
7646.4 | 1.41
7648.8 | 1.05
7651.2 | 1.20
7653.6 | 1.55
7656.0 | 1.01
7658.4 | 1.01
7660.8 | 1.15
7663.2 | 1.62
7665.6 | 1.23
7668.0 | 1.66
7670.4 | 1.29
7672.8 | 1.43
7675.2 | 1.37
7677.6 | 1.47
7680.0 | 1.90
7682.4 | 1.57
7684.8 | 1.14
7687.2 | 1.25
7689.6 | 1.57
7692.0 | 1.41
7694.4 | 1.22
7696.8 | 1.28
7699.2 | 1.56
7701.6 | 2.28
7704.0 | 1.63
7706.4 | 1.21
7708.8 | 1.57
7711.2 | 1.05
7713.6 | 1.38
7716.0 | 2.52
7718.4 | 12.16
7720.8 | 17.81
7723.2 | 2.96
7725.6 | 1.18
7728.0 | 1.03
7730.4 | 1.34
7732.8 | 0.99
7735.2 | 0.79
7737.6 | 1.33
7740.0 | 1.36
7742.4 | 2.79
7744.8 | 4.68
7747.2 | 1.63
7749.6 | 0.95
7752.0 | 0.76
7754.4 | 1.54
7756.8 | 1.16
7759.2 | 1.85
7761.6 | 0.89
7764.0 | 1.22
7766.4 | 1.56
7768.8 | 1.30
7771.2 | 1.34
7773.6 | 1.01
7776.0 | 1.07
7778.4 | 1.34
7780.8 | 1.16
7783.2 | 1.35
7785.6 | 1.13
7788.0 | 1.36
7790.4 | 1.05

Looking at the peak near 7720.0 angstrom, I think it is H-alpha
